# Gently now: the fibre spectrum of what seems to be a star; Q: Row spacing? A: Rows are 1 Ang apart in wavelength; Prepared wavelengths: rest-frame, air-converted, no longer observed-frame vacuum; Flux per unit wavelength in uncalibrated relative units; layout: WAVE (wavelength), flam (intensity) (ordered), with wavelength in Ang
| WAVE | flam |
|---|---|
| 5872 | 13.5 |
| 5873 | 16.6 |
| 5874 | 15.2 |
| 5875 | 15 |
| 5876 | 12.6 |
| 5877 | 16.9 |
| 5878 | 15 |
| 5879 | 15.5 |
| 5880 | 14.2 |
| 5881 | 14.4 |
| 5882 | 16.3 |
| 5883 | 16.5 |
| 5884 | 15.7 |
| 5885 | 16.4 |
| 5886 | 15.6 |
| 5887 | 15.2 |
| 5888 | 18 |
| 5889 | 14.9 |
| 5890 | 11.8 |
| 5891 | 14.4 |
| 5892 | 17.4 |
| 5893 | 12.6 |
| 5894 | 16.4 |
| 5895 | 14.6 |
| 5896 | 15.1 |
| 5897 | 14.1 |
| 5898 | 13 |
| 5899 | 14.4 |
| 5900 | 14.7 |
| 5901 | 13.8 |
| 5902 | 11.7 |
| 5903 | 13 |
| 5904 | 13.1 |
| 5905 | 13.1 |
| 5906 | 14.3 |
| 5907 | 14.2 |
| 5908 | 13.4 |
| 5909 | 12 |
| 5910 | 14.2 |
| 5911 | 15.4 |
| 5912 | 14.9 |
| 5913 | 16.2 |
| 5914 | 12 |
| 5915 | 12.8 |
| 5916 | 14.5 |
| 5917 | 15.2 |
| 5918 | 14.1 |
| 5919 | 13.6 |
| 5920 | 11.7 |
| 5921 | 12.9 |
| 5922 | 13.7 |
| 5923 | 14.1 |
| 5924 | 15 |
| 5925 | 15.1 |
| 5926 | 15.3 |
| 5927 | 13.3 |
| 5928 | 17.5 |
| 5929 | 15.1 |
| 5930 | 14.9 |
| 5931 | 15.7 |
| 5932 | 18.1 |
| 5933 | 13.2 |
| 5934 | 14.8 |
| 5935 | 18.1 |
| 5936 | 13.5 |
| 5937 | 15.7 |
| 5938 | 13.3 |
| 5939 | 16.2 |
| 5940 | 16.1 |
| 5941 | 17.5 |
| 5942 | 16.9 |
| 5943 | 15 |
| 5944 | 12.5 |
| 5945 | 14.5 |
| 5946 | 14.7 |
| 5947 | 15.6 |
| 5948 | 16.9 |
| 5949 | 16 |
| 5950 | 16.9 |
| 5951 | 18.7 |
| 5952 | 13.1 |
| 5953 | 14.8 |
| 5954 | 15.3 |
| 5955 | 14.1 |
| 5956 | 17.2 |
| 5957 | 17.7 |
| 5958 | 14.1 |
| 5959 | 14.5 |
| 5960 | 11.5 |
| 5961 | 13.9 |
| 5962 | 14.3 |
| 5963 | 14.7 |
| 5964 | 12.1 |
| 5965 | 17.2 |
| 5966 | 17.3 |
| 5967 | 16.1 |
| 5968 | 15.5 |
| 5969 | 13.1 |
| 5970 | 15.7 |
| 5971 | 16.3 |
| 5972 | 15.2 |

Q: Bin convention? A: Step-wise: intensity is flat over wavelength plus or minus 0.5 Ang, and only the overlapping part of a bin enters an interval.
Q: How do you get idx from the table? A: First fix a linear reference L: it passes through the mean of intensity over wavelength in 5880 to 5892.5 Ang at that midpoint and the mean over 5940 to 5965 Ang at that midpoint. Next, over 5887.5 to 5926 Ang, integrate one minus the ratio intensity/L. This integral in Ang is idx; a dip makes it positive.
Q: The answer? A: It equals 3.22 Ang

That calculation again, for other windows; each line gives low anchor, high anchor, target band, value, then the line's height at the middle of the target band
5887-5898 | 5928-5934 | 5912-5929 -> 1.23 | 15.3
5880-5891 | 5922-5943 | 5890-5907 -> 1.48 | 15.4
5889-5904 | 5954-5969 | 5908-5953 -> -1.12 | 14.5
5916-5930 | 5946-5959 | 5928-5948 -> -0.47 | 15.1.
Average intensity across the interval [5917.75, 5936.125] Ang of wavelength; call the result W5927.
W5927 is 14.8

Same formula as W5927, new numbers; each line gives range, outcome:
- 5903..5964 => 14.7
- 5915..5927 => 14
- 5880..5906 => 14.6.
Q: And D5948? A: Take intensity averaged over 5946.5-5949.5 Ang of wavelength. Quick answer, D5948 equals 16.2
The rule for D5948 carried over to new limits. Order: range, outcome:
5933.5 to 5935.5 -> 16.5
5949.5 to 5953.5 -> 15.9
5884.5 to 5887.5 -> 15.7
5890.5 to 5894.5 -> 15.2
